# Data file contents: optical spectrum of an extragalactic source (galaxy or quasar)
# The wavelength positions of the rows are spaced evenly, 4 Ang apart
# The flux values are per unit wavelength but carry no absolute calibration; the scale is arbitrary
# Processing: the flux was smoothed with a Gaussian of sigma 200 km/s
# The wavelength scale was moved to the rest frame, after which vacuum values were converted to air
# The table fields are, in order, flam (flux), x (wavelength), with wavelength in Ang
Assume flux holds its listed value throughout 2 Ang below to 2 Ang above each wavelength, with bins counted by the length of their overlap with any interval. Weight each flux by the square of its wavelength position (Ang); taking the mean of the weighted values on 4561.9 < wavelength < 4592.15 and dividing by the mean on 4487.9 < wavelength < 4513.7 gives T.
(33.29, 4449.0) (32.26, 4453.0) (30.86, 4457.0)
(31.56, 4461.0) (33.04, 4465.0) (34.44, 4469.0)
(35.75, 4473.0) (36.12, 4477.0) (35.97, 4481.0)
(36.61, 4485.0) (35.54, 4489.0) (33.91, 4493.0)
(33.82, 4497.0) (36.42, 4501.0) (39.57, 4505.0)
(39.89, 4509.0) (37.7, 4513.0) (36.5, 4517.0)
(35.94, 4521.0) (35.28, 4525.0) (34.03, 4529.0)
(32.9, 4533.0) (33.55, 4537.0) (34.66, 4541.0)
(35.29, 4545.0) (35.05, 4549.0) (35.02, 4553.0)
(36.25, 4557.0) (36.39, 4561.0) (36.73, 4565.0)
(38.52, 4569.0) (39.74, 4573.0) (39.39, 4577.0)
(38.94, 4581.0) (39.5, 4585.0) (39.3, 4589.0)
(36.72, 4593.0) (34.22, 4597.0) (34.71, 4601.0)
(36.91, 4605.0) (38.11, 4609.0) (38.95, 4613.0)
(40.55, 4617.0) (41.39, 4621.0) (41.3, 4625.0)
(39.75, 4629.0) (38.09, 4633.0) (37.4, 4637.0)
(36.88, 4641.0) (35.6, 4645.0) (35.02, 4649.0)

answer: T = 1.09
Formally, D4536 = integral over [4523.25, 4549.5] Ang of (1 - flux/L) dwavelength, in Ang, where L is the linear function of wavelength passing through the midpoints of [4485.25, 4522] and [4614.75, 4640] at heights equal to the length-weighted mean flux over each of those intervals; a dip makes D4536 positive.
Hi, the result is 2.1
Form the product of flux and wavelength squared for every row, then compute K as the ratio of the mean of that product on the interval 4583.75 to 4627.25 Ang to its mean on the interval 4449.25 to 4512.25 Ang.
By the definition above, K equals 1.2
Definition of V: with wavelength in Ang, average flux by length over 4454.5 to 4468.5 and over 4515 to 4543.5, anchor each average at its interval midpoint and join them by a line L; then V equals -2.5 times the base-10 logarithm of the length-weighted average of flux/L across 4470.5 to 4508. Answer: -0.09 mag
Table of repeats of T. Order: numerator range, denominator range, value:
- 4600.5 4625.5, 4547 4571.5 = 1.10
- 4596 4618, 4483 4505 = 1.10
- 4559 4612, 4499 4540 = 1.07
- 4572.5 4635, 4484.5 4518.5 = 1.10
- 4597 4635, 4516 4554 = 1.15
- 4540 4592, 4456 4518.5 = 1.09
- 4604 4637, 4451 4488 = 1.23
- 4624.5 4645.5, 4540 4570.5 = 1.10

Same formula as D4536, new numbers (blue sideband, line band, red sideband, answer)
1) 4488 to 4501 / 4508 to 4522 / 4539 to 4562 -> -1.0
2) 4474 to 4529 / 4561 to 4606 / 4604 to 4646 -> 0.3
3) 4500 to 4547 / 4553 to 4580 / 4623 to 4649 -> -0.7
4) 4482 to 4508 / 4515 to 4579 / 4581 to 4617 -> 1.6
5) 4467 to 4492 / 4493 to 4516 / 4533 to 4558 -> -1.2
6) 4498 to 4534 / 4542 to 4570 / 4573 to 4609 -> 0.8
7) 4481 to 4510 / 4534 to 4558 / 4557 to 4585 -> 1.8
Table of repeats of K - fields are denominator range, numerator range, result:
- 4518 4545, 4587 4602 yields 1.08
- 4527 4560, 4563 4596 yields 1.13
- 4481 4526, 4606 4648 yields 1.12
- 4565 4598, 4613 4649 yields 1.03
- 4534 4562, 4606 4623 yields 1.16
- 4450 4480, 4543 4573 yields 1.13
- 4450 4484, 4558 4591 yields 1.19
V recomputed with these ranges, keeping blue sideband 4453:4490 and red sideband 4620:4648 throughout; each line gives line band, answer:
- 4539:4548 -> 0.03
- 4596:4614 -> 0.03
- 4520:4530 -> 0.02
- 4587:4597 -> 0.00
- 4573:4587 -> -0.07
